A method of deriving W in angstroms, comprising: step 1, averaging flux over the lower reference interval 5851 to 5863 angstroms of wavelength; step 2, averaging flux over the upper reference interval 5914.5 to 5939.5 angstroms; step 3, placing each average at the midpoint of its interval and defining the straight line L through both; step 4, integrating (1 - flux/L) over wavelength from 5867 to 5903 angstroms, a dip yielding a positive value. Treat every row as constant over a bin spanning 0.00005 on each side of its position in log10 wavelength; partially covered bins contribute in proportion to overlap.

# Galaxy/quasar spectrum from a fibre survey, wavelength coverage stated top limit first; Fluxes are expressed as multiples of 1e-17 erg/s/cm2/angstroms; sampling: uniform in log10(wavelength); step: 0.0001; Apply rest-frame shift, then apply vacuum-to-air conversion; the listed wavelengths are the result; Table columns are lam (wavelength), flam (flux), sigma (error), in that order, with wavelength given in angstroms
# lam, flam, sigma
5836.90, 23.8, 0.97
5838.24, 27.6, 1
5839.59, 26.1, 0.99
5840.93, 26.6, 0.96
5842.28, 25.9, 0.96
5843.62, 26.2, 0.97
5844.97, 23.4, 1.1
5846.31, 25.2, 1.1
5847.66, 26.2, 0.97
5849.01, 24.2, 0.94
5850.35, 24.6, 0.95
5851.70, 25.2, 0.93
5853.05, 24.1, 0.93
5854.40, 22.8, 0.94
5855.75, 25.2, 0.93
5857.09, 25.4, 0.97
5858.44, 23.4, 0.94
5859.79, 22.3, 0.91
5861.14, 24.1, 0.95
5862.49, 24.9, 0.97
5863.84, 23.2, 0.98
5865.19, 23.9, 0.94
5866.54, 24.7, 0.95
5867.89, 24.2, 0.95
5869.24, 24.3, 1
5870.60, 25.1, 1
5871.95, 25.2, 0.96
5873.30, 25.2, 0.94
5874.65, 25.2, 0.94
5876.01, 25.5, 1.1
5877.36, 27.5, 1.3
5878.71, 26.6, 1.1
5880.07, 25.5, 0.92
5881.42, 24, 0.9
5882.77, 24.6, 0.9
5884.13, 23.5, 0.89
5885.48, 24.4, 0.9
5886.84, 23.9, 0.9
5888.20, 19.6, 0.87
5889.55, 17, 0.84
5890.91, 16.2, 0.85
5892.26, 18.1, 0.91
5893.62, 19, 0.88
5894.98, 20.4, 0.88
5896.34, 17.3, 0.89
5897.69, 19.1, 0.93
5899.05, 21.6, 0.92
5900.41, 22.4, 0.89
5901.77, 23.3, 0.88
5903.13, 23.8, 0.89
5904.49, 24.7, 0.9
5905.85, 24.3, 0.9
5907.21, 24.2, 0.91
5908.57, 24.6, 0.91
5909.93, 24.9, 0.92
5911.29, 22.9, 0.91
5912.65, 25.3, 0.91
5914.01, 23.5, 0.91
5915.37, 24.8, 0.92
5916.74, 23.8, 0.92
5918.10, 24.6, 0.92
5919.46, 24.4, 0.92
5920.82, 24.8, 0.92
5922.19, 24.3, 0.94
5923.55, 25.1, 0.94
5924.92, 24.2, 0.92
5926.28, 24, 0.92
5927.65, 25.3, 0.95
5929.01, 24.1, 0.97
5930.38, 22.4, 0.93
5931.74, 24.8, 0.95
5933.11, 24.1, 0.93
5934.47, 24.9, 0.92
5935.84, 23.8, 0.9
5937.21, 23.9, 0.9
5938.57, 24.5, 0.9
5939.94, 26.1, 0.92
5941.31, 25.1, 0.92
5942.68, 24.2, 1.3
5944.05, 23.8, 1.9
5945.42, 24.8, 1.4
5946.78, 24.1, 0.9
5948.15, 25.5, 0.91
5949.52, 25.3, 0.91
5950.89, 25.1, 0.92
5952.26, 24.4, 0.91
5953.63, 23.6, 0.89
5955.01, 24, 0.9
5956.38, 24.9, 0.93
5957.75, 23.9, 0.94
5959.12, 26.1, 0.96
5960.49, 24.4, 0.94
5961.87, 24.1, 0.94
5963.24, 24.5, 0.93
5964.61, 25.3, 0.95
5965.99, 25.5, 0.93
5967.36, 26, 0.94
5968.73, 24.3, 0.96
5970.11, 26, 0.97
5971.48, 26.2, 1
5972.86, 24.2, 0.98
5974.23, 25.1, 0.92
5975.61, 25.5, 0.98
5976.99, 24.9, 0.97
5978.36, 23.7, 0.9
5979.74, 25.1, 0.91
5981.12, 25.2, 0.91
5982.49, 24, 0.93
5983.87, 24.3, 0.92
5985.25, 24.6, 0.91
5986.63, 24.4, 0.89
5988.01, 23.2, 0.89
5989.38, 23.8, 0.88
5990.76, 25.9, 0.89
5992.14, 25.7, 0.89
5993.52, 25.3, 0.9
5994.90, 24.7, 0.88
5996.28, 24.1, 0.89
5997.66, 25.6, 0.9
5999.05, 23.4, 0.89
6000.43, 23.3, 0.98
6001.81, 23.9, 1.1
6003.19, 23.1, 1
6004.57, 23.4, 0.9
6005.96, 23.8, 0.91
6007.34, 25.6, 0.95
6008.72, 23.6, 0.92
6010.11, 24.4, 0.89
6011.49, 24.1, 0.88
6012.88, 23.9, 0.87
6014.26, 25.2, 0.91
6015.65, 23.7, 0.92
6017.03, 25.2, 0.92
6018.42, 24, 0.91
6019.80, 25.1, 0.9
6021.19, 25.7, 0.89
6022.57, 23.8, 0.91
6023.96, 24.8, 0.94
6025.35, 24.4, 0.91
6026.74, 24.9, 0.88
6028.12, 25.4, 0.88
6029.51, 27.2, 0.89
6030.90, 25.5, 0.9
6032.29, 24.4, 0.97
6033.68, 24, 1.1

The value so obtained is 2.3 angstroms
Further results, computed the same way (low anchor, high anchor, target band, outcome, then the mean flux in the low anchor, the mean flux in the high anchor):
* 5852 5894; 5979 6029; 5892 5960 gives 0.4 angstroms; 23.5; 24.5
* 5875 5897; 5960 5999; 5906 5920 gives -0.9 angstroms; 22.1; 24.8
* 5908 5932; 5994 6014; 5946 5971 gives -0.6 angstroms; 24.3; 24.1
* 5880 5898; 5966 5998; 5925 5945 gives -1.4 angstroms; 20.8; 24.9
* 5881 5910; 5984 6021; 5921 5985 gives -4.2 angstroms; 21.8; 24.4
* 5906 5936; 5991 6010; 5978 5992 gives -0.1 angstroms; 24.3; 24.3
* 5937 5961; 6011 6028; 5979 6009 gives 0.3 angstroms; 24.7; 24.6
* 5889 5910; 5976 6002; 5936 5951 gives -1.2 angstroms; 21.2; 24.5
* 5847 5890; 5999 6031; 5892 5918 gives 1.8 angstroms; 24.3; 24.5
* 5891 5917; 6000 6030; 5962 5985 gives -1.2 angstroms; 22.4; 24.5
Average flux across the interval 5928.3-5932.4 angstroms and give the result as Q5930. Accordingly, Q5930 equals 23.8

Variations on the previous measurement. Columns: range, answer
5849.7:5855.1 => 24.1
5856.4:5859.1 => 24.5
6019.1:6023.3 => 24.9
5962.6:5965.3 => 24.9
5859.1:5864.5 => 23.6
